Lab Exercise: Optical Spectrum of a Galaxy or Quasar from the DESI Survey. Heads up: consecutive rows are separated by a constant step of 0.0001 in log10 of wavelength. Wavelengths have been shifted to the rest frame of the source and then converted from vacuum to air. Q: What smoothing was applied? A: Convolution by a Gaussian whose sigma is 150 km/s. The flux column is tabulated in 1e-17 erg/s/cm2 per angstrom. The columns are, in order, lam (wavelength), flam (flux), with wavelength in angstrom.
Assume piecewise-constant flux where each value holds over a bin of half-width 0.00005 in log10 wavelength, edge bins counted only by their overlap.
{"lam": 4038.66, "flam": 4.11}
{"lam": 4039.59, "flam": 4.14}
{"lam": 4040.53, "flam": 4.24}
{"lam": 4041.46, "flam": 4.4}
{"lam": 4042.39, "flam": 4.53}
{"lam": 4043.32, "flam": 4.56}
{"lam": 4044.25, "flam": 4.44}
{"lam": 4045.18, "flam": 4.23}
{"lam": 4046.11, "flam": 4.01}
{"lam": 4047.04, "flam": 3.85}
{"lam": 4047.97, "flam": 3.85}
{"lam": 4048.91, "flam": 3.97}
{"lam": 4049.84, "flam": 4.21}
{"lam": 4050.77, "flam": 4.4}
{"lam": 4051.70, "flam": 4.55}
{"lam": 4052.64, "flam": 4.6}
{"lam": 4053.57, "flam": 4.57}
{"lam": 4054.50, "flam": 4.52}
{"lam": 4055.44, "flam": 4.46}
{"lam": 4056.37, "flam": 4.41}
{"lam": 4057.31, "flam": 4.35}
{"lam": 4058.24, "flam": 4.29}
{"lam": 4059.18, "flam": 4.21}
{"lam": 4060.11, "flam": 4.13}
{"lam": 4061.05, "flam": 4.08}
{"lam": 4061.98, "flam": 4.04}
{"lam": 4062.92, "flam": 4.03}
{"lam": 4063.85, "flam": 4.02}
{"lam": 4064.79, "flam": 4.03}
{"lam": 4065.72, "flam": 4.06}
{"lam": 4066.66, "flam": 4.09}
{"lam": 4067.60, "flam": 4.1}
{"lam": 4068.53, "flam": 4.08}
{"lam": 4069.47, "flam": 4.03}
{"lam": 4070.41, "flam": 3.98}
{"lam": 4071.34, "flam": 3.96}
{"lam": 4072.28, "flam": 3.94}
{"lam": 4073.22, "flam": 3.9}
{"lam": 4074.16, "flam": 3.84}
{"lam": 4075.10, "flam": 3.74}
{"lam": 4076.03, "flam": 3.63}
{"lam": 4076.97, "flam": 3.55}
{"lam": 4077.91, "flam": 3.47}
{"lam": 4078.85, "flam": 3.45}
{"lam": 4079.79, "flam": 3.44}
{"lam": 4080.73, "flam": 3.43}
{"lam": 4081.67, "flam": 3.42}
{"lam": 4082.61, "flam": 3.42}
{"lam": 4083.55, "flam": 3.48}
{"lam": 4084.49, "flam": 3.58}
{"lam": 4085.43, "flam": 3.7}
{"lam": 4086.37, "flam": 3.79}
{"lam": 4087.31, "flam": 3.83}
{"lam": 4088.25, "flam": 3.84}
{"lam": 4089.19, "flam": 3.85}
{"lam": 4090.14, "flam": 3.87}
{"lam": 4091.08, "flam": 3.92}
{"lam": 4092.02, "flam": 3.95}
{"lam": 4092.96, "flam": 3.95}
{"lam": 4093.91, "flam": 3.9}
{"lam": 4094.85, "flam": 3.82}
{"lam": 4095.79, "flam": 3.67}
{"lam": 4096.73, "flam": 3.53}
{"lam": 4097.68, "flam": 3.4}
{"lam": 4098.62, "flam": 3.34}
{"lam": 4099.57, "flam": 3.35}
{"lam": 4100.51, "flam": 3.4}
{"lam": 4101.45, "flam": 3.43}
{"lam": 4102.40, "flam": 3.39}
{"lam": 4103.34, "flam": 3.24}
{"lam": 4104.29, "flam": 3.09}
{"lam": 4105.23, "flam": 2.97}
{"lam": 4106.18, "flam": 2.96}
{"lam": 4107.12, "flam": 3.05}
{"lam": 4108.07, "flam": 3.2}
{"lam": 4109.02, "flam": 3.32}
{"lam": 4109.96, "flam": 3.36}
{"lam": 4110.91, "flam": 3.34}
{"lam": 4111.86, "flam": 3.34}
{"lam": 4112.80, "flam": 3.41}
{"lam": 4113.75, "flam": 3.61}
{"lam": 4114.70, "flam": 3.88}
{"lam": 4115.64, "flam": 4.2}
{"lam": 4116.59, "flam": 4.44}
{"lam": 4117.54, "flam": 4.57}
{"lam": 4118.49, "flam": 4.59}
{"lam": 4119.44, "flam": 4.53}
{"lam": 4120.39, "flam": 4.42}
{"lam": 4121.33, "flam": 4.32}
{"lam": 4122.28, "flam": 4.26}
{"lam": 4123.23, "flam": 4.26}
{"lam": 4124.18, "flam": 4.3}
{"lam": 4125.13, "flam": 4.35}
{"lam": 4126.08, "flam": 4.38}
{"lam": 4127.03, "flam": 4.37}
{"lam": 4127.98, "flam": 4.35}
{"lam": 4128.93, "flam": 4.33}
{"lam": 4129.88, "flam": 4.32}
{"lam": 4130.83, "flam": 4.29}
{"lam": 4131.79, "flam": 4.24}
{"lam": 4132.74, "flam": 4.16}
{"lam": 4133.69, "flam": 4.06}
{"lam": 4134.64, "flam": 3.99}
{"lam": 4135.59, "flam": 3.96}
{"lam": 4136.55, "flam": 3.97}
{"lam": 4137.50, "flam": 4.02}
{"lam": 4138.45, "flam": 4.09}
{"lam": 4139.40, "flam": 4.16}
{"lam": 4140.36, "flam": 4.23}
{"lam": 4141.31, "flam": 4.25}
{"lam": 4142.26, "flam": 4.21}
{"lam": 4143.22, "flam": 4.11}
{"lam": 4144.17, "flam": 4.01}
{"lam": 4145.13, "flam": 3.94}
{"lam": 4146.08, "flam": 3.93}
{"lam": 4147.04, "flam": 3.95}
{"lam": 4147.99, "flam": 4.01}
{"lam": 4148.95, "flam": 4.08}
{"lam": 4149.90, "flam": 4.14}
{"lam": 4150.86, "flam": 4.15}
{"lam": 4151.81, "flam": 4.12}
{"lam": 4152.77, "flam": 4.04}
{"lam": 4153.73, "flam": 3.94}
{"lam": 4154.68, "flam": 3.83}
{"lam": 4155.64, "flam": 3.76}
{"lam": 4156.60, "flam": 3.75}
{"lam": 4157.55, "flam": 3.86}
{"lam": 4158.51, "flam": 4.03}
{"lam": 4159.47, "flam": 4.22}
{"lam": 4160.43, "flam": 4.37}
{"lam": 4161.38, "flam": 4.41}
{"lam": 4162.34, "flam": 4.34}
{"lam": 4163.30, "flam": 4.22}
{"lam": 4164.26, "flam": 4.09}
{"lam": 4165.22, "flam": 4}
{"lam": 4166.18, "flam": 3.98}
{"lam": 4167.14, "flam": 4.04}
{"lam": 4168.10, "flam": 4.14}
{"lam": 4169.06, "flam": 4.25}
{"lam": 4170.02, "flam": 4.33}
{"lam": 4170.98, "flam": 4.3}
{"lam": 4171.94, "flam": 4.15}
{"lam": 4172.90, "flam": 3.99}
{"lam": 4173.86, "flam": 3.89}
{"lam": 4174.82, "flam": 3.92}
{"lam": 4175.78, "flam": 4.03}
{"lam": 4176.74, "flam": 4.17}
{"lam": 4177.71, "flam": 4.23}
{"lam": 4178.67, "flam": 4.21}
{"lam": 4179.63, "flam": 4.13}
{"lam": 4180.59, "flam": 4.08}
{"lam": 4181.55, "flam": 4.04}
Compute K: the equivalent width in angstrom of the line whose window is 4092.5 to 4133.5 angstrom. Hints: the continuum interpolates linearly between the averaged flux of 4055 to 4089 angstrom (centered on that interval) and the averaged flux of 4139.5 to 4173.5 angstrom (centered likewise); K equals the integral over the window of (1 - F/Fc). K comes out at 1.6 angstrom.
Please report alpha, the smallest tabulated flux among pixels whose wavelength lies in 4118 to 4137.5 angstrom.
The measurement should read 3.96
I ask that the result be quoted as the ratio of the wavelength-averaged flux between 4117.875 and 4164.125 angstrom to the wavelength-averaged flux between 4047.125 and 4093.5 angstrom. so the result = 1.1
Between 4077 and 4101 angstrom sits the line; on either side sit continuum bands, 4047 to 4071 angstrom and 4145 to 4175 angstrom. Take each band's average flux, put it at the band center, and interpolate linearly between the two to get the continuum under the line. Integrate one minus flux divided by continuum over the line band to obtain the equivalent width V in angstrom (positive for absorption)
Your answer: 3.0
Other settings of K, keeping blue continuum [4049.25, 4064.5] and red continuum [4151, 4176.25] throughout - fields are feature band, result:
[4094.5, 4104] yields 1.7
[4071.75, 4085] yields 2.1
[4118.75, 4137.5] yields -0.5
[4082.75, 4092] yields 1.0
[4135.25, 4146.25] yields 0.1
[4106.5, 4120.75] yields 1.3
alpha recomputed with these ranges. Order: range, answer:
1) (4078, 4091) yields 3.42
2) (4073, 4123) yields 2.96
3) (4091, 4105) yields 3.09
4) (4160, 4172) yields 3.98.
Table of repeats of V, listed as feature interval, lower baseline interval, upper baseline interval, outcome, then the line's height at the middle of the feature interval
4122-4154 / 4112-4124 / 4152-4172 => 0.0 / 4.15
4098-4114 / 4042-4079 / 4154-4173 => 3.2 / 4.11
